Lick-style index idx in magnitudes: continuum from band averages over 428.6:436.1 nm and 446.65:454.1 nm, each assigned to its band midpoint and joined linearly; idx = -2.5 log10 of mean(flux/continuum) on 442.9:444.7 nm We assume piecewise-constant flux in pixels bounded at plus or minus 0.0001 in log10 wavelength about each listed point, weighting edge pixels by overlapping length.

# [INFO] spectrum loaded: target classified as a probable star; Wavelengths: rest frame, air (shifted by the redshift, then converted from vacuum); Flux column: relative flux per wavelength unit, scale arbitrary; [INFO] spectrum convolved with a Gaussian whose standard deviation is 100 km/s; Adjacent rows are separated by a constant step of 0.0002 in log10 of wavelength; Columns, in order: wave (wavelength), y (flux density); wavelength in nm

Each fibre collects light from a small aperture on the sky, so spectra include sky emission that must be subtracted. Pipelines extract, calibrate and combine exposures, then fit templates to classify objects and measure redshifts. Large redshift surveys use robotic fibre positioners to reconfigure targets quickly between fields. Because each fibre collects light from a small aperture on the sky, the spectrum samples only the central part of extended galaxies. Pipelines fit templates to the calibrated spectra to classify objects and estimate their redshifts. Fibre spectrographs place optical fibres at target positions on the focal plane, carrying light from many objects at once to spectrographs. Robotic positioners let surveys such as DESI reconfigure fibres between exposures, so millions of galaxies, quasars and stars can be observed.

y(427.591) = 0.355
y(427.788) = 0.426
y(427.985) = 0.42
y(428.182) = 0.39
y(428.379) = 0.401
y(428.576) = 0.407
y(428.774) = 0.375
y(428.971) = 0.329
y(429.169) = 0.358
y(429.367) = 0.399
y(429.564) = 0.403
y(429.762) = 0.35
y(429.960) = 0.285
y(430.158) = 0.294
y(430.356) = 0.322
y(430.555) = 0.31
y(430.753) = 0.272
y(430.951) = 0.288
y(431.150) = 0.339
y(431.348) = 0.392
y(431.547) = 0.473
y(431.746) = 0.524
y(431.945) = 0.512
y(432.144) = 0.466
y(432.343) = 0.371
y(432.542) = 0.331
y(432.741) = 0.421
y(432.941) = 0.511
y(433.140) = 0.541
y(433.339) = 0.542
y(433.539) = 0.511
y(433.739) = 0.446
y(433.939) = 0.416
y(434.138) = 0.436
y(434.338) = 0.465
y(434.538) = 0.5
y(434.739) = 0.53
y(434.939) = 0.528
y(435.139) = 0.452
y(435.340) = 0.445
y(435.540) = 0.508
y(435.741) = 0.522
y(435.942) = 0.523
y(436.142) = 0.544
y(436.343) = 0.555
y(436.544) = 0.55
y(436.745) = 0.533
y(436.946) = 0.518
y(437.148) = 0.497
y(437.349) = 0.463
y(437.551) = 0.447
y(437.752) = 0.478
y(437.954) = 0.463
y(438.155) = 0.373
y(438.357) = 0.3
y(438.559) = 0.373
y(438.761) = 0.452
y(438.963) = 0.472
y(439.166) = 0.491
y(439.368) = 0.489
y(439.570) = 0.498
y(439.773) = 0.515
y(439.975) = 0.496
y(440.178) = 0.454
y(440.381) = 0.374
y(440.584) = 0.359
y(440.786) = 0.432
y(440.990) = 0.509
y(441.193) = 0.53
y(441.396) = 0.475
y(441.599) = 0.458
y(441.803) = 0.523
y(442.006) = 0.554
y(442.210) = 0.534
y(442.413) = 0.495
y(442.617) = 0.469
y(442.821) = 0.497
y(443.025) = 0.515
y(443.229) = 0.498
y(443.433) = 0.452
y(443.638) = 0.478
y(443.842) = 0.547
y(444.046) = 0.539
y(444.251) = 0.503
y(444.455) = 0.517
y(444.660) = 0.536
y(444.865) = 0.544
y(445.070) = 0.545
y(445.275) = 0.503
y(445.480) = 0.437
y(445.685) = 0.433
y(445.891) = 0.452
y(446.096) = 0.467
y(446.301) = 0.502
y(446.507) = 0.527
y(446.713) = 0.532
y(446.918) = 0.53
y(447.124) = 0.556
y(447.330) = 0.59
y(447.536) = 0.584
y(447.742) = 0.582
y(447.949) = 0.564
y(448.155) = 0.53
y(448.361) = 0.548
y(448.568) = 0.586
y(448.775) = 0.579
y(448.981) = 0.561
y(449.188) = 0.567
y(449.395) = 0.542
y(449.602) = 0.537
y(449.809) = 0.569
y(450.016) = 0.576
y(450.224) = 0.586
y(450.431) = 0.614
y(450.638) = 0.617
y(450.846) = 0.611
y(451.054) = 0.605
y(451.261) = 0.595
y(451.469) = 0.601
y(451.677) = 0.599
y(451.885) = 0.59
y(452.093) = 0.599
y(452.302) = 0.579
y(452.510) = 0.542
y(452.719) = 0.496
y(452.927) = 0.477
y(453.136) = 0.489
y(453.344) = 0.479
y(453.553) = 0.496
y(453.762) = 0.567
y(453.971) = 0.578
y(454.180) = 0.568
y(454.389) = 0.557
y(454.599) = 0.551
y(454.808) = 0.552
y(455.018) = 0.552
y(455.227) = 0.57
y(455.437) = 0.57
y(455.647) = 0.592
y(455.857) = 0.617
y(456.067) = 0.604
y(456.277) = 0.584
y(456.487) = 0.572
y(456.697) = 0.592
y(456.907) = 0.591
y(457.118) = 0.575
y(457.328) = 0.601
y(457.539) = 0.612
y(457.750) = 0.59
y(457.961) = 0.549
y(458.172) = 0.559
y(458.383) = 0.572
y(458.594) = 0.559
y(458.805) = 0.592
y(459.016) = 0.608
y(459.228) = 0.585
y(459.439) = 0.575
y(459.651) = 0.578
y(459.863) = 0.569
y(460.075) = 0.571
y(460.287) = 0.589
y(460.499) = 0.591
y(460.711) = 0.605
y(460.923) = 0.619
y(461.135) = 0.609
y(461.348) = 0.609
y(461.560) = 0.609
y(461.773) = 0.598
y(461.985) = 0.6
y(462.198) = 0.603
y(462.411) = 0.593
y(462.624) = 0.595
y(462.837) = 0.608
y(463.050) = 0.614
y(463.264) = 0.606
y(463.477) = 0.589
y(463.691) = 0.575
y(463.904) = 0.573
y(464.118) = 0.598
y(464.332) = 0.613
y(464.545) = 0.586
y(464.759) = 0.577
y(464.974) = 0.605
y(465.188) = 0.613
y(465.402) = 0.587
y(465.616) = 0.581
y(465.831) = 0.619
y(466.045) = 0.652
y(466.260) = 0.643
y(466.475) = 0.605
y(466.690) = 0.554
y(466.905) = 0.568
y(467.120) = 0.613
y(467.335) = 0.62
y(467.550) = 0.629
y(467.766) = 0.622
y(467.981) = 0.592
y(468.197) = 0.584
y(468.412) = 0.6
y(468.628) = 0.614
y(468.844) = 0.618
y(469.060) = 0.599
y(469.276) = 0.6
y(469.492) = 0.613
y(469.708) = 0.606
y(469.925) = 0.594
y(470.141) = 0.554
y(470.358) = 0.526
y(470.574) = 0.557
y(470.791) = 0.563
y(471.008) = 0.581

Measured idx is 0.01 mag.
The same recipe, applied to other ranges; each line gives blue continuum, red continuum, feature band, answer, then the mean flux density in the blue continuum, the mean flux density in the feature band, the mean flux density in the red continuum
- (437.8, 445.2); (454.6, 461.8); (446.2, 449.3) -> -0.07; 0.48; 0.556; 0.585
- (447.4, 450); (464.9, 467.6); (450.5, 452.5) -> -0.05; 0.563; 0.597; 0.607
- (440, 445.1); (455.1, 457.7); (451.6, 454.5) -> 0.04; 0.493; 0.543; 0.59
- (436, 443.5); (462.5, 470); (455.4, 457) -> -0.07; 0.477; 0.591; 0.602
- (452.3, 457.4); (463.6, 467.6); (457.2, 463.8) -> -0.02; 0.558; 0.591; 0.6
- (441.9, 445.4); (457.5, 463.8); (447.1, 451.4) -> -0.07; 0.513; 0.577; 0.591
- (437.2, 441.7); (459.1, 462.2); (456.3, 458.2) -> -0.02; 0.451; 0.583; 0.594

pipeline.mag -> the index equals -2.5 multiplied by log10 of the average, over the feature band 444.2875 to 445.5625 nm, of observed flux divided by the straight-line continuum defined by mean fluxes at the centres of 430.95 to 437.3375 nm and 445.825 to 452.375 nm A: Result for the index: 0.05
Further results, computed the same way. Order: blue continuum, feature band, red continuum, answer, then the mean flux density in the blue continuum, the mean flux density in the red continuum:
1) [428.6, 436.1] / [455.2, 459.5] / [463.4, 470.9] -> -0.07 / 0.425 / 0.595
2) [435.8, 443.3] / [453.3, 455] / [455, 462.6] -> 0.03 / 0.479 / 0.588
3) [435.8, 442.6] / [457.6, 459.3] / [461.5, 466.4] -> -0.01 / 0.477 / 0.602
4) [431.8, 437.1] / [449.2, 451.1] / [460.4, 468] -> -0.07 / 0.488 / 0.602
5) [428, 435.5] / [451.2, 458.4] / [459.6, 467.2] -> -0.03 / 0.416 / 0.598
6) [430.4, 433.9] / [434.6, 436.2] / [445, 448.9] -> -0.13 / 0.425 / 0.529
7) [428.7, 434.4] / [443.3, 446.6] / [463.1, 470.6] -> -0.05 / 0.403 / 0.597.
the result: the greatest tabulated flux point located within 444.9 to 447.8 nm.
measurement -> 0.59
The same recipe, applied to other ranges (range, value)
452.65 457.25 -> 0.617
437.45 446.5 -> 0.554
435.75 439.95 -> 0.555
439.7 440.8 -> 0.515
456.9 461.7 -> 0.619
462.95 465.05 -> 0.614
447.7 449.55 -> 0.586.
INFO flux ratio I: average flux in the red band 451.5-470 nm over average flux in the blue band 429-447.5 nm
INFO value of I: 1.26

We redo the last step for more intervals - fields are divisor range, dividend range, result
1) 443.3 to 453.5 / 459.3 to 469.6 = 1.11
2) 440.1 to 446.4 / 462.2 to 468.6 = 1.23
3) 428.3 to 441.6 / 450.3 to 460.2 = 1.30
